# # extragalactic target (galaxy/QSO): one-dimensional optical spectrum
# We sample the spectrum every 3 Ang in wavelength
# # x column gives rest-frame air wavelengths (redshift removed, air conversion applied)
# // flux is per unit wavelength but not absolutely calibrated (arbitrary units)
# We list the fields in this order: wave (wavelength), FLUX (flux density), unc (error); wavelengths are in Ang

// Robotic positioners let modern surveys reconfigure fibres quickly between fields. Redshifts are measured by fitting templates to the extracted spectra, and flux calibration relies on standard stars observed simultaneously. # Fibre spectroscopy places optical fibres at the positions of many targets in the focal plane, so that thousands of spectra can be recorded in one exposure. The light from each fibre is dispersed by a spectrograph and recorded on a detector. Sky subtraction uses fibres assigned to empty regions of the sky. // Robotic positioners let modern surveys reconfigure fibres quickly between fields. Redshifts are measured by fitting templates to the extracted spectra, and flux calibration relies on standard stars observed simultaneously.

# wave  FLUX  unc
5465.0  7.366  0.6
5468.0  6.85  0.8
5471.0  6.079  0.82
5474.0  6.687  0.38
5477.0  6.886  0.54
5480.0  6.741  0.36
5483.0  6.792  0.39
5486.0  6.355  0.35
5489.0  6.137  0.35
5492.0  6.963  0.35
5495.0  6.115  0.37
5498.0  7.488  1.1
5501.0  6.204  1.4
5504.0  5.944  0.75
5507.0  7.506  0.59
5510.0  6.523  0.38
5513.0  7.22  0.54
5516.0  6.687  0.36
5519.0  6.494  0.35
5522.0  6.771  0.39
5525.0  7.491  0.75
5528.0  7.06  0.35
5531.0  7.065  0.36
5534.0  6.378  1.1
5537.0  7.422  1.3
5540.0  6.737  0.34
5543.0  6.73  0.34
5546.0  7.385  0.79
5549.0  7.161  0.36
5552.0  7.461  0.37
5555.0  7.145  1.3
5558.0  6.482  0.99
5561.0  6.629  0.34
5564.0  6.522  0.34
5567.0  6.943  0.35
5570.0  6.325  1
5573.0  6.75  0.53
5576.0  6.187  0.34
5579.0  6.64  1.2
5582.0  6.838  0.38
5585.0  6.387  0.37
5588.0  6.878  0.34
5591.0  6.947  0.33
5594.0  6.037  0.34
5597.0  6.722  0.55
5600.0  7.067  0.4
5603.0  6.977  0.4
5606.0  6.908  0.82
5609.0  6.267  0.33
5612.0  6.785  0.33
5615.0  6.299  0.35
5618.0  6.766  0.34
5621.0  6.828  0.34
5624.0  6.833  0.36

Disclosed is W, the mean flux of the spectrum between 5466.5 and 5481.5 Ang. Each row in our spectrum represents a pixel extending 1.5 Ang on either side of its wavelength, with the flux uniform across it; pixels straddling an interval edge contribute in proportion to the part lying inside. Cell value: 6.65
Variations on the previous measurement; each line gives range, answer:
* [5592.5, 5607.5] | 6.74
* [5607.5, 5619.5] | 6.53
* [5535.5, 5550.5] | 7.09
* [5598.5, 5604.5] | 7.02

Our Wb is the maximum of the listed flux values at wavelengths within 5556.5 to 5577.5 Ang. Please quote 6.943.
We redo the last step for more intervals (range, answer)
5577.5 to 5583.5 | 6.838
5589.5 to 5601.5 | 7.067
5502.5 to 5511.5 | 7.506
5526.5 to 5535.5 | 7.065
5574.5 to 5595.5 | 6.947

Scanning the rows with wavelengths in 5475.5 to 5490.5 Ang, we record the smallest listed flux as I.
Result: 6.137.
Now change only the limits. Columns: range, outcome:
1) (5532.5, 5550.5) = 6.378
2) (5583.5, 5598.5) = 6.037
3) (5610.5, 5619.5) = 6.299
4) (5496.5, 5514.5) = 5.944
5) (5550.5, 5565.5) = 6.482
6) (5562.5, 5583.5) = 6.187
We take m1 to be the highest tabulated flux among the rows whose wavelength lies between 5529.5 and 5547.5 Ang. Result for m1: 7.422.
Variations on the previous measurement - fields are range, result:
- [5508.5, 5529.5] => 7.491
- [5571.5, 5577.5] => 6.75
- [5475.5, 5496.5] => 6.963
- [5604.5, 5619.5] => 6.908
